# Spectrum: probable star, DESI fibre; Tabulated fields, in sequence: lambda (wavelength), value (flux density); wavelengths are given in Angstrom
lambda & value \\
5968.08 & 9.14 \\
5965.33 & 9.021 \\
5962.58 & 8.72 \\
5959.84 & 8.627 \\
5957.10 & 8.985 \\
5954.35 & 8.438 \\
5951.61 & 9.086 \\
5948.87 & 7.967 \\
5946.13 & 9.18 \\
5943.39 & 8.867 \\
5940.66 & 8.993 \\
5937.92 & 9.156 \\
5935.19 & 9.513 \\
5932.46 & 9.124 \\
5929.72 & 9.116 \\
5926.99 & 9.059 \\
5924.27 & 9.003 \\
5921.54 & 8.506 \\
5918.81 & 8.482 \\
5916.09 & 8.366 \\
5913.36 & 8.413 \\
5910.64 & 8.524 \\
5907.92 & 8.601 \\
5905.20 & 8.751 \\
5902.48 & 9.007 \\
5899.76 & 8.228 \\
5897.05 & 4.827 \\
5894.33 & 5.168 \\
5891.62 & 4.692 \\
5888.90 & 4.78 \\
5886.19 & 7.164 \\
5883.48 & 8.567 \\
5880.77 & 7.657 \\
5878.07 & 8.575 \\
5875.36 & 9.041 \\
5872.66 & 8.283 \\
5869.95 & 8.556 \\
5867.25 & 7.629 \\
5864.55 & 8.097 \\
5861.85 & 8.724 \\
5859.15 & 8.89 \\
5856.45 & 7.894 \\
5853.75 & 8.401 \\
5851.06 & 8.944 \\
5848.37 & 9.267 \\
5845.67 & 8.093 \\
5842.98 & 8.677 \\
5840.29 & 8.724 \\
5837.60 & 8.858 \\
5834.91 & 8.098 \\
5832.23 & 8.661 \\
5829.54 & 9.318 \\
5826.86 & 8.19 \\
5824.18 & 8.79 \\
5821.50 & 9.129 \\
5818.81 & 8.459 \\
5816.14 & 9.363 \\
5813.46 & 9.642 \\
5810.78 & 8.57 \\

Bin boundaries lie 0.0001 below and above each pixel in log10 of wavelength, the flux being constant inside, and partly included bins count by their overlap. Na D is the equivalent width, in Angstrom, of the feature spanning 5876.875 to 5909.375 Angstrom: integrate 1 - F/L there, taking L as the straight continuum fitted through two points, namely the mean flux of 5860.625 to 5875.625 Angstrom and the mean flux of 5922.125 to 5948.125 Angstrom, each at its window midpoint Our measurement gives 5.5 Angstrom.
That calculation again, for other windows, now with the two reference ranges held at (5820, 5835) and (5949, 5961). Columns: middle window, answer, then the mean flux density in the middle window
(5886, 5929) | 5.3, 7.64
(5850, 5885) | 1.4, 8.39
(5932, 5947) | -0.7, 9.14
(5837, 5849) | 0.1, 8.68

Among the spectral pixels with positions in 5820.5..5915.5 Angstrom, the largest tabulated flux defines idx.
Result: 9.318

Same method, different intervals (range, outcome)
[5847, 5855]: 9.267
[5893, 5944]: 9.513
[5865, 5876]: 9.041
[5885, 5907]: 9.007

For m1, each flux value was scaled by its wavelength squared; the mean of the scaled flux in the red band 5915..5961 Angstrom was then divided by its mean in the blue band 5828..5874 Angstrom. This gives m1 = 1.1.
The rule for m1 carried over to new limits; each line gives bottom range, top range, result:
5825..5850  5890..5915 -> 0.87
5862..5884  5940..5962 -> 1.08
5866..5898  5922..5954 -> 1.29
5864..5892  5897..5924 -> 1.11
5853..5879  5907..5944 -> 1.07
